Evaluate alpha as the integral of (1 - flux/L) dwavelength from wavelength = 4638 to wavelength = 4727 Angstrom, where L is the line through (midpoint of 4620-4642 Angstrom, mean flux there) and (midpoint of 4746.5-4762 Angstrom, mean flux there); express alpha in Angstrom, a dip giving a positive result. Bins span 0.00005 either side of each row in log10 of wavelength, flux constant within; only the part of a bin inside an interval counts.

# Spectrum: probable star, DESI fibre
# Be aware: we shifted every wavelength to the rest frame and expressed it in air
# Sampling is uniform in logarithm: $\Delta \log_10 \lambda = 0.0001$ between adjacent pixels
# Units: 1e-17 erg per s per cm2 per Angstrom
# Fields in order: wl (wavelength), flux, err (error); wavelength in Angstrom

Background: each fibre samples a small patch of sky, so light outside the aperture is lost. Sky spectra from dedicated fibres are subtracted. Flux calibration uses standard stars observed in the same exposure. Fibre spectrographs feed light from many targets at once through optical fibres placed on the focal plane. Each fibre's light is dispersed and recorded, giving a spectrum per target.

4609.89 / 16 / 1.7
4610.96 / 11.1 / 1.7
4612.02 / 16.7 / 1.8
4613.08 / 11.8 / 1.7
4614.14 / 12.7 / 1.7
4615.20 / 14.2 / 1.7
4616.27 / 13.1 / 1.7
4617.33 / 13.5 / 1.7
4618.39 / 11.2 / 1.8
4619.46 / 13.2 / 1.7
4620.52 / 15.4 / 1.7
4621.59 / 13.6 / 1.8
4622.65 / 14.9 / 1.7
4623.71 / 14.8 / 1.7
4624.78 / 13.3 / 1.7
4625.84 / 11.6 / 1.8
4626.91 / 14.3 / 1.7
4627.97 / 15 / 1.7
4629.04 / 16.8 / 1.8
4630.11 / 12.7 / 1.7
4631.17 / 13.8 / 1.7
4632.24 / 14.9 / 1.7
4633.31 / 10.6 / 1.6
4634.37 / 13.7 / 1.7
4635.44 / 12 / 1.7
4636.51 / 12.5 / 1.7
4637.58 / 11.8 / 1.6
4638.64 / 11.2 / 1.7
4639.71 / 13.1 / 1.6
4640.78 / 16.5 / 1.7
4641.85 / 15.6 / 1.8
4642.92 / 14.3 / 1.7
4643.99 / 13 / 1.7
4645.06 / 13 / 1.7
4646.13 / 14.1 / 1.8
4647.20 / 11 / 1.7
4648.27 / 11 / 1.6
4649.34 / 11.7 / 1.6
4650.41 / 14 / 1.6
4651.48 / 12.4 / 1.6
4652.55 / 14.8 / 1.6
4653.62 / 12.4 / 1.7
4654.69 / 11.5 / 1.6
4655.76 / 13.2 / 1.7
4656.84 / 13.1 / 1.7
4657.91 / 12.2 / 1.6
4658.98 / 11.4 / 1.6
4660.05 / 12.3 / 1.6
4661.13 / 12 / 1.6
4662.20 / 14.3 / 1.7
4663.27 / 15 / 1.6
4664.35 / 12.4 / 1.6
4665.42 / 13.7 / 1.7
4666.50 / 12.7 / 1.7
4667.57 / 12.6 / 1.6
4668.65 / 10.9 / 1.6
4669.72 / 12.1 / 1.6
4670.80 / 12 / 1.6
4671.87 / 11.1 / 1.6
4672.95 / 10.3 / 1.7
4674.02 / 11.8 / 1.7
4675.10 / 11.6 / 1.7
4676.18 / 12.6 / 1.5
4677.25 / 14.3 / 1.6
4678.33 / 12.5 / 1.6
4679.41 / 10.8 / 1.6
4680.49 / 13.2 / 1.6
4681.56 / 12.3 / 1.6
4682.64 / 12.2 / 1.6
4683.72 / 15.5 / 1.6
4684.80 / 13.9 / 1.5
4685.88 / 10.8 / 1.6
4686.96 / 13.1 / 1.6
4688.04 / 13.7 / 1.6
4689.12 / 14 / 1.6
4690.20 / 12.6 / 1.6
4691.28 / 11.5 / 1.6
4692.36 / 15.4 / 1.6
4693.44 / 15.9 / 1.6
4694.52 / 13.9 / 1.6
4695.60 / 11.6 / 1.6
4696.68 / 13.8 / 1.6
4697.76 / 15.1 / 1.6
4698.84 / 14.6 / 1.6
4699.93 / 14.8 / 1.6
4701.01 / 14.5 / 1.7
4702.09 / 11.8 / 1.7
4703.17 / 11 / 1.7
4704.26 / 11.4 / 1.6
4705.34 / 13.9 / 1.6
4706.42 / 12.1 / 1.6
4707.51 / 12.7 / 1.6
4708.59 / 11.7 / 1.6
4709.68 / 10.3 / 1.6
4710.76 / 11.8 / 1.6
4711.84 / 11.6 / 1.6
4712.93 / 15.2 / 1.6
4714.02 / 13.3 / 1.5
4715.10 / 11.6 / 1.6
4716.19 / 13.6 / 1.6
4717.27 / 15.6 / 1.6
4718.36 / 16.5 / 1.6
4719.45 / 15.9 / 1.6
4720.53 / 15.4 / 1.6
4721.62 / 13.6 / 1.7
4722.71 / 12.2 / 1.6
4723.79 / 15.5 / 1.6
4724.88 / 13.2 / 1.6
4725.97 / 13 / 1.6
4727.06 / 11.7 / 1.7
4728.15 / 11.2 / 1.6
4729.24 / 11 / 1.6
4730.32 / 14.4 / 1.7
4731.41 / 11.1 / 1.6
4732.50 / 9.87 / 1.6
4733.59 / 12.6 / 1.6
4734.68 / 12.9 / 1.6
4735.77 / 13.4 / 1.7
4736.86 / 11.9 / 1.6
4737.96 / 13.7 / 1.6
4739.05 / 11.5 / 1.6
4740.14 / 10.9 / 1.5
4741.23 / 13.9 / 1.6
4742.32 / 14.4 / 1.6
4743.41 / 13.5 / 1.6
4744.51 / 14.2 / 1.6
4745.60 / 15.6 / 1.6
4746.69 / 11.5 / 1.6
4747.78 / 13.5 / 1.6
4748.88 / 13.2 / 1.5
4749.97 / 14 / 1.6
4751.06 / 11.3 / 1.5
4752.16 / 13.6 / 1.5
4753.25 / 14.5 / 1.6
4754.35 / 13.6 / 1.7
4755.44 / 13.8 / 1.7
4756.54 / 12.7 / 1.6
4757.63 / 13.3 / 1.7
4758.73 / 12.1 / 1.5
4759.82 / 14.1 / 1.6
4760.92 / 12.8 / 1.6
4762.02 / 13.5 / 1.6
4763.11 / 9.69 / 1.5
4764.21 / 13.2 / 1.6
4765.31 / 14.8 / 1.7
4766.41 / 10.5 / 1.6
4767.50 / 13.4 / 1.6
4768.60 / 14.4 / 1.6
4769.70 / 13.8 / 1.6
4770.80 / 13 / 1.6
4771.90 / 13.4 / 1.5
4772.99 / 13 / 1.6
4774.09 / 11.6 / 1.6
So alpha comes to 2.9 Angstrom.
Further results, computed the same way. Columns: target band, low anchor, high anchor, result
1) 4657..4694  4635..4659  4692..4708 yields 1.3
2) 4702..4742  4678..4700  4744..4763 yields 1.6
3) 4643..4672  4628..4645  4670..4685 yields 0.7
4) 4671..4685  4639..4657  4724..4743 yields 0.6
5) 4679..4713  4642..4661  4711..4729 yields 0.8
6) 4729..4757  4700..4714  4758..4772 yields -0.4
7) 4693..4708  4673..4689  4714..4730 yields -0.3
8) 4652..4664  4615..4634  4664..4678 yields -0.3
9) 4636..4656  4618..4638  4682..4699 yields 0.8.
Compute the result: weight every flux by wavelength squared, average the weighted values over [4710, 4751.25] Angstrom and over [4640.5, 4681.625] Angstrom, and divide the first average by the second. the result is 1.1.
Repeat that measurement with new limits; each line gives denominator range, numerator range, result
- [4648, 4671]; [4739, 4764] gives 1.08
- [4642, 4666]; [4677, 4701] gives 1.06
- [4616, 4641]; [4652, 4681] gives 0.94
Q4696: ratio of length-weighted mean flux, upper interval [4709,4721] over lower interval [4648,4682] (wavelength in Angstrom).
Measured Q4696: 1.1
